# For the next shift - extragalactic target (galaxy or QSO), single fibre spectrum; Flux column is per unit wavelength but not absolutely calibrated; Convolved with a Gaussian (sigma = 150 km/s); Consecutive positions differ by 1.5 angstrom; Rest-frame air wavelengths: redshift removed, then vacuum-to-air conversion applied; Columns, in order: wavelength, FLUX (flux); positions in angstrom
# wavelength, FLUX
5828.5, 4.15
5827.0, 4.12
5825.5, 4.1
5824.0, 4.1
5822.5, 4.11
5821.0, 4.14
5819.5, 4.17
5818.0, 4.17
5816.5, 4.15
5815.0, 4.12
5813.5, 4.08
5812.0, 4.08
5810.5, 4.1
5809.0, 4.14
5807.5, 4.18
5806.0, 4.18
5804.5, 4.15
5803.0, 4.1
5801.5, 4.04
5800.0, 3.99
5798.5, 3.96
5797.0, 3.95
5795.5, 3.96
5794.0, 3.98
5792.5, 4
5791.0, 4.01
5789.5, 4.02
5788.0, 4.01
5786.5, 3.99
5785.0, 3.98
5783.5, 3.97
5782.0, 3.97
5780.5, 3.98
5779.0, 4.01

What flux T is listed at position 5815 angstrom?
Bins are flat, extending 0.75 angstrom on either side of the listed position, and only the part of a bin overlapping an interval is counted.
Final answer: 4.12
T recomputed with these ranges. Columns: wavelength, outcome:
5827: 4.12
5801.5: 4.04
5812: 4.08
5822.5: 4.11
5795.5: 3.96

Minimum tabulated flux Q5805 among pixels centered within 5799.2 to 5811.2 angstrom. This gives 3.99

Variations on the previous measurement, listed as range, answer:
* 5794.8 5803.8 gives 3.95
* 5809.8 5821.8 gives 4.08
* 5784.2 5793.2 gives 3.98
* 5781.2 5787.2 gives 3.97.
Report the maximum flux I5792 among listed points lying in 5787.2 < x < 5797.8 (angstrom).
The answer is 4.02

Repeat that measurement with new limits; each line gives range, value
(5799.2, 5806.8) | 4.18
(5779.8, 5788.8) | 4.01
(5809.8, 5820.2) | 4.17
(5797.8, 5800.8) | 3.99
